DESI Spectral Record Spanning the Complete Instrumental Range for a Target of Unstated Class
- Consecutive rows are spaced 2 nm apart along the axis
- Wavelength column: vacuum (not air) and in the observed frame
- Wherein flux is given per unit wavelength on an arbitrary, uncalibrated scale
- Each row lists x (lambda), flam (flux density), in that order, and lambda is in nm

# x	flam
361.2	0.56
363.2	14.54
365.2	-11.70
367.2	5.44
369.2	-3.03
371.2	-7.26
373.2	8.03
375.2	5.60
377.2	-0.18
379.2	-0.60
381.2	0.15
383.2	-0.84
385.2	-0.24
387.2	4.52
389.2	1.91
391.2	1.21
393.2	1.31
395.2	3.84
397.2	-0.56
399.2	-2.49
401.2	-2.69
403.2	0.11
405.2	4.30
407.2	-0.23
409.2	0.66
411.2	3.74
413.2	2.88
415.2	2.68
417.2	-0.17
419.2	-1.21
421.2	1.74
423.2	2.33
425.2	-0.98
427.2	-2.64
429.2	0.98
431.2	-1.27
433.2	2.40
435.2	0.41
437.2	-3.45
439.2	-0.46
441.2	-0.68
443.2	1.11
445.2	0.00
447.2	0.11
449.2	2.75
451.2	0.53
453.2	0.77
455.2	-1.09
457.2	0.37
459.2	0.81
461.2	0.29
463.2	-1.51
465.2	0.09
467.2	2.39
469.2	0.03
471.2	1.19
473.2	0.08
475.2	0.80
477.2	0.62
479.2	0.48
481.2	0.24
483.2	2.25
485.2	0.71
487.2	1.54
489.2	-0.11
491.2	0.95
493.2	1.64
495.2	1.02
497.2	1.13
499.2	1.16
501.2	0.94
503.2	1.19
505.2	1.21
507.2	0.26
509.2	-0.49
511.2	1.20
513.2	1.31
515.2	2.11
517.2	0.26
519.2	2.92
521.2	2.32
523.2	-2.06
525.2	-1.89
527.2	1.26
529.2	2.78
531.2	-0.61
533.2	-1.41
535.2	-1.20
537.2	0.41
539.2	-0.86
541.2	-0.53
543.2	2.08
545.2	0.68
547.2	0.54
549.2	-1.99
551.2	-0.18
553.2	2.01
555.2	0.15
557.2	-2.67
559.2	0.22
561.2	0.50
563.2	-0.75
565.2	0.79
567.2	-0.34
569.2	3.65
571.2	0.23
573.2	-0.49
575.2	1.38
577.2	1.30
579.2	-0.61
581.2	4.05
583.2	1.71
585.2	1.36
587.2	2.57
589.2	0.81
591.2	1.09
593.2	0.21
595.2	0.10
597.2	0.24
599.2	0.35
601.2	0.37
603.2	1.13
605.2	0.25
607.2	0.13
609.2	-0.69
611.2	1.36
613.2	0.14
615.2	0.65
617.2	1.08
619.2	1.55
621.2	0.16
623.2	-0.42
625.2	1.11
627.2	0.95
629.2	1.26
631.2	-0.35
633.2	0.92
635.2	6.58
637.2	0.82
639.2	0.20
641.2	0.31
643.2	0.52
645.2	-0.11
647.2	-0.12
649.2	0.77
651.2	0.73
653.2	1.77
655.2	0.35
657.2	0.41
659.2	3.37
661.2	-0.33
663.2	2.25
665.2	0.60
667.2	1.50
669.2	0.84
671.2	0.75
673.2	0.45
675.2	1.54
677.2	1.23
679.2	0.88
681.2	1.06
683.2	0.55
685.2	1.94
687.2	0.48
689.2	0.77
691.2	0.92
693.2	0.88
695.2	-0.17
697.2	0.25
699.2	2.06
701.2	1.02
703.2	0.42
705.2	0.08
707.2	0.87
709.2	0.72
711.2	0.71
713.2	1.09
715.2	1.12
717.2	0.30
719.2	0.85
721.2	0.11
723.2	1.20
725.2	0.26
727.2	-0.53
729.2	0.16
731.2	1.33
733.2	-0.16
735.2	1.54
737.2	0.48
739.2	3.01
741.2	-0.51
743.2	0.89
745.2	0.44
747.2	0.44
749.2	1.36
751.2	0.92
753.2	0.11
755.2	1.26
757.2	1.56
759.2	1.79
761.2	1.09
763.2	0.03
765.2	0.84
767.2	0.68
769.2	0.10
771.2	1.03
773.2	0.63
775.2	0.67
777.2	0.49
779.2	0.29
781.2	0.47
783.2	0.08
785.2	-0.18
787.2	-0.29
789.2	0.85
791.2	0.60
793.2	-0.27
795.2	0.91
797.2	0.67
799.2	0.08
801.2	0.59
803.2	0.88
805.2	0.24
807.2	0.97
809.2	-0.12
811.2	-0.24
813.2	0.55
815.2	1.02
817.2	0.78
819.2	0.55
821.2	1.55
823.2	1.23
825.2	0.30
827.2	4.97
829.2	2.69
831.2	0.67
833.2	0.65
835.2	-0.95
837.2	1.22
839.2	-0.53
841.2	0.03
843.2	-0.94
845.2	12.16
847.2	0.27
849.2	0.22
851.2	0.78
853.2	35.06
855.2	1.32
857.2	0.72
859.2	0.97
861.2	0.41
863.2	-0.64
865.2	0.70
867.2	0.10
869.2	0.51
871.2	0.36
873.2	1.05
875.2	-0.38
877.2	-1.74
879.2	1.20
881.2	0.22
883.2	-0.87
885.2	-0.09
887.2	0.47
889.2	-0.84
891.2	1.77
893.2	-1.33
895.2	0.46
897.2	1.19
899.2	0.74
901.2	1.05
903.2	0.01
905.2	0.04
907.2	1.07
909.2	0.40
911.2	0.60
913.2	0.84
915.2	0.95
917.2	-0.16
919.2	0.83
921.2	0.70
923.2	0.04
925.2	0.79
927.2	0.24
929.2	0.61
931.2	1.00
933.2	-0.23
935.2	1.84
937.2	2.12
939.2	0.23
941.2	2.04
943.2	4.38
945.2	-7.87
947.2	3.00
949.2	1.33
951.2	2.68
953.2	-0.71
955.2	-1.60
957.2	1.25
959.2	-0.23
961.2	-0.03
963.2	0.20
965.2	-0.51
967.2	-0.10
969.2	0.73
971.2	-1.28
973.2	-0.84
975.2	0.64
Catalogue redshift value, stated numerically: 0.703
